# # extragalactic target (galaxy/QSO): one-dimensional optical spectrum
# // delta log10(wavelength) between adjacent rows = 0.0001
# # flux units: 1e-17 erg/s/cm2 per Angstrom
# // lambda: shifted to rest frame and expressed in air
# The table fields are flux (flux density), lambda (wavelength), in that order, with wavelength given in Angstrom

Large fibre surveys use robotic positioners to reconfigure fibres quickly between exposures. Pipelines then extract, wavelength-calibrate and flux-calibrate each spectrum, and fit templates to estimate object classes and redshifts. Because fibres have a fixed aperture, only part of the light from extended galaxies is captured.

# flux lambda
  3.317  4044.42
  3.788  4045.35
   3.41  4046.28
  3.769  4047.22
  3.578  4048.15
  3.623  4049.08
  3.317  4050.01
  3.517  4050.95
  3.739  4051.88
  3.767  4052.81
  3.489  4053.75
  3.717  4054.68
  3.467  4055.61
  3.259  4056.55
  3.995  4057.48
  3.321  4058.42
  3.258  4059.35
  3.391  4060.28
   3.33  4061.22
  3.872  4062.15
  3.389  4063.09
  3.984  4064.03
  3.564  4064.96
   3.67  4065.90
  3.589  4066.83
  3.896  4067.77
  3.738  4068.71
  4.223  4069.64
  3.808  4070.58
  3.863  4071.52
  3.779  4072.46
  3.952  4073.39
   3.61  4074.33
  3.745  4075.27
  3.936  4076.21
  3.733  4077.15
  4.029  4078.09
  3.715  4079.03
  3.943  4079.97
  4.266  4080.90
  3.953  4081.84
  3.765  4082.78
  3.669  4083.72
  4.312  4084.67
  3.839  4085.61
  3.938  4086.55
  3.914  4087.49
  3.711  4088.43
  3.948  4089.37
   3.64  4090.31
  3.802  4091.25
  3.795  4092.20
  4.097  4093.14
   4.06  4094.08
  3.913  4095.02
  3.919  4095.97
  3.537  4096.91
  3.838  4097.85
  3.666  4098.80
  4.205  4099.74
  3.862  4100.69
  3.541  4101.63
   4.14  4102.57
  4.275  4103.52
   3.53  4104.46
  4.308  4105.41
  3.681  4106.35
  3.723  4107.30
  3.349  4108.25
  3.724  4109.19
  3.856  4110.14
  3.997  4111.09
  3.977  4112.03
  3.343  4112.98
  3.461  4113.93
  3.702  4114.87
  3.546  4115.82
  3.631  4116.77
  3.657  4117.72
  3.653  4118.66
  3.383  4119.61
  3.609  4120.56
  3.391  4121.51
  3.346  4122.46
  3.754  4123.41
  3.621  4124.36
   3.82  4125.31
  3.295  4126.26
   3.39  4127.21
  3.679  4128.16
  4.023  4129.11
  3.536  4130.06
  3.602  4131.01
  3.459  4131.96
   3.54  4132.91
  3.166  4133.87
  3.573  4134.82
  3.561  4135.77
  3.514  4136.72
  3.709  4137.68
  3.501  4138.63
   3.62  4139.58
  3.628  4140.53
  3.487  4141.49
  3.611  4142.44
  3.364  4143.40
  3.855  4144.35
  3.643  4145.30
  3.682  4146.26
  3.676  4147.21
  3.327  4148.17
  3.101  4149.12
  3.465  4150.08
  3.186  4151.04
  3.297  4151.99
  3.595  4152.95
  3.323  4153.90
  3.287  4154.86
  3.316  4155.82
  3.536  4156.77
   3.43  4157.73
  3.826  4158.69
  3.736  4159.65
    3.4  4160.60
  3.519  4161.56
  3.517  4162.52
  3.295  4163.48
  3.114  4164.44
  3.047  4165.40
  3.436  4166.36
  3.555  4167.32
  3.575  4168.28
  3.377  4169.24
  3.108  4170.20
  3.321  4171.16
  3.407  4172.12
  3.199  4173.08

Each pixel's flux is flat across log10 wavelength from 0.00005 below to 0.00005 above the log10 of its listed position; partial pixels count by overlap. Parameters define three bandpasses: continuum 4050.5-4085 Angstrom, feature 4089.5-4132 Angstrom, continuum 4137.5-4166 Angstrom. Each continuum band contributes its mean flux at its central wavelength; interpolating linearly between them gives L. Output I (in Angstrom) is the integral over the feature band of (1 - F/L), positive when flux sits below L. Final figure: -1.5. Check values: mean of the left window 3.73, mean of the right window 3.47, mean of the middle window 3.72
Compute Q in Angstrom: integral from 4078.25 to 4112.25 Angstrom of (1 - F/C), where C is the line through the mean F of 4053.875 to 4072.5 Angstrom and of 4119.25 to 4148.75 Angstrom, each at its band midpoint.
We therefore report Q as -2.49 Angstrom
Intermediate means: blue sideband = 3.65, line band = 3.87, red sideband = 3.56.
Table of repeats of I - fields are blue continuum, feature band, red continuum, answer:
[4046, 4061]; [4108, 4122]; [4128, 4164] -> -0.4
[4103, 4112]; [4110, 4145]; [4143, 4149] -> 1.0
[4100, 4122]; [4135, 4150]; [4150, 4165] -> -0.1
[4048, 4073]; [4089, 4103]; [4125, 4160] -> -1.1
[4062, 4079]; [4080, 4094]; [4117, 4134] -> -0.7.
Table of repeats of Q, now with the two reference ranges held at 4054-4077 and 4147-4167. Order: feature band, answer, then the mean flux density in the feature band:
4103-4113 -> -0.8 Angstrom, 3.82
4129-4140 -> -0.3 Angstrom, 3.55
